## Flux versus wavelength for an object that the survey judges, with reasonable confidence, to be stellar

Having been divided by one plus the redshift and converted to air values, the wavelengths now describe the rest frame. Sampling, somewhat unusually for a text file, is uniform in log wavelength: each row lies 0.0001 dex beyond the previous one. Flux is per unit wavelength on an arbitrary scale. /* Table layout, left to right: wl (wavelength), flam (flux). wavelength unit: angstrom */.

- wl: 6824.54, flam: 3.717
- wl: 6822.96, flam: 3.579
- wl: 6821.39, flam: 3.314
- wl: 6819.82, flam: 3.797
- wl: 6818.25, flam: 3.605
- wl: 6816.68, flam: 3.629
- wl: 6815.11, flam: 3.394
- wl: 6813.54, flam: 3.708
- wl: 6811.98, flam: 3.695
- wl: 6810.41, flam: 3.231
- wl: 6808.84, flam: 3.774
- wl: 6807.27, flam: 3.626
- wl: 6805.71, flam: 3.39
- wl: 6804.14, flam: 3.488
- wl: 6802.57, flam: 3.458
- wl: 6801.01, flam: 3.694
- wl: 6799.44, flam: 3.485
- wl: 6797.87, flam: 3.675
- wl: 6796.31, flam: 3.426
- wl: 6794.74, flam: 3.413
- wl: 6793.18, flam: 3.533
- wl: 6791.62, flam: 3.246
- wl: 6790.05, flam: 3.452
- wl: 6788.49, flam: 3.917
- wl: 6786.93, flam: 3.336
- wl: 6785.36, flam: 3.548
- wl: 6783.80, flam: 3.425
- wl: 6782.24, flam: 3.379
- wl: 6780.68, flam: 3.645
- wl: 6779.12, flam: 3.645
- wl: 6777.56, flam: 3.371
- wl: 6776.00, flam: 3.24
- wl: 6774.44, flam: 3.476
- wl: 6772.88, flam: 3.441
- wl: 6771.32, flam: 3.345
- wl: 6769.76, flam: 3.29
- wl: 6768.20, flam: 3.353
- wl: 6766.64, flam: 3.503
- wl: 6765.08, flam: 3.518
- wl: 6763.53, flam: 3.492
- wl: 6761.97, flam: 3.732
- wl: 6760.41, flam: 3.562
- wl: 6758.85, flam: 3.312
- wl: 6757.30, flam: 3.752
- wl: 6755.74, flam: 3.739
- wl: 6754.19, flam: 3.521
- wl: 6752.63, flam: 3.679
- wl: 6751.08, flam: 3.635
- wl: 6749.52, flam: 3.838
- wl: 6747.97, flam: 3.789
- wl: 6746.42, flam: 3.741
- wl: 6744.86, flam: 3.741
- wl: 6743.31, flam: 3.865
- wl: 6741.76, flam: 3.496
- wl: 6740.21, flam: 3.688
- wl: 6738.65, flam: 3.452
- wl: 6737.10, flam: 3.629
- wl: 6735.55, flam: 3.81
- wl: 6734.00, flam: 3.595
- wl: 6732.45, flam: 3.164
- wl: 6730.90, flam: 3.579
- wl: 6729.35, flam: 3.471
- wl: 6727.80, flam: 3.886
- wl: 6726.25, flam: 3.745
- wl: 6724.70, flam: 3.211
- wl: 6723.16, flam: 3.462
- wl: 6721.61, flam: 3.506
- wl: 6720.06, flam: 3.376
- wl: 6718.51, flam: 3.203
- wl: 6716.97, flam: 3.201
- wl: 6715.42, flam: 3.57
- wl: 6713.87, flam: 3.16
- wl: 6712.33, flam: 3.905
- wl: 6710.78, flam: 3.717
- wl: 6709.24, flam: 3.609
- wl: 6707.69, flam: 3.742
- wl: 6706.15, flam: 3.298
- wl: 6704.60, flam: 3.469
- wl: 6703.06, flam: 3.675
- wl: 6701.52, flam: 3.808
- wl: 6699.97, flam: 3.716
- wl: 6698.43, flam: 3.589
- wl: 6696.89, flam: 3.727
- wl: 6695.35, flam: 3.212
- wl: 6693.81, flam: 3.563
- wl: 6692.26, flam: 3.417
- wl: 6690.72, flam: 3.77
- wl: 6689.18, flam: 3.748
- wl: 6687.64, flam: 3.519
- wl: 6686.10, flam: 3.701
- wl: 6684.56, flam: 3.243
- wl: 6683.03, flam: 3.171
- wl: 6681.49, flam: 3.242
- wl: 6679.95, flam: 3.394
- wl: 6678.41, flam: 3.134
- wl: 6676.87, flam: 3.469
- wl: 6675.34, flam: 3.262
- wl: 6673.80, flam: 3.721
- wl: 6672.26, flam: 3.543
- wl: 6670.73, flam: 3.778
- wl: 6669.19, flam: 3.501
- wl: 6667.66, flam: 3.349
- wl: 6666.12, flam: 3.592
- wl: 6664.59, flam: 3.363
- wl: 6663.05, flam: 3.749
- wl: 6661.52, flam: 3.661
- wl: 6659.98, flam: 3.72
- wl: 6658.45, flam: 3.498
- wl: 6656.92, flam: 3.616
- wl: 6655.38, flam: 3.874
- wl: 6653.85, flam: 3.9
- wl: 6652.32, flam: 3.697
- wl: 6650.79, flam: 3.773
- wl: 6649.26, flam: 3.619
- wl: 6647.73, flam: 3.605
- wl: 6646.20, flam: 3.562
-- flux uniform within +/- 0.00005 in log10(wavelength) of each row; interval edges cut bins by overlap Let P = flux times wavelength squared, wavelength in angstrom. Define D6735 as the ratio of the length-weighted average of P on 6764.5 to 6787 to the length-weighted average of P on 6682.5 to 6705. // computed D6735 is 1.0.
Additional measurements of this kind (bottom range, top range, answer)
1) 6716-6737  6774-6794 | 1.02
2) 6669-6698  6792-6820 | 1.06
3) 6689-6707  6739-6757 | 1.05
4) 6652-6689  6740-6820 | 1.04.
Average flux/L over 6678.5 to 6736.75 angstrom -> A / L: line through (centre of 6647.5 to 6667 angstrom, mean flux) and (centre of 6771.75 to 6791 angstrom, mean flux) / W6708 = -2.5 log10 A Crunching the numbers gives 0.024 mag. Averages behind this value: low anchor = 3.67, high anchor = 3.48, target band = 3.51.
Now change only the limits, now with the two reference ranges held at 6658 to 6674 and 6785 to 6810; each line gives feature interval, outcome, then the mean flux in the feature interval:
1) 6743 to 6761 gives -0.040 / 3.68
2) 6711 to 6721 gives 0.044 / 3.42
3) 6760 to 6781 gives 0.022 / 3.47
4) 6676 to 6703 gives 0.023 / 3.5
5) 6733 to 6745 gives -0.029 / 3.65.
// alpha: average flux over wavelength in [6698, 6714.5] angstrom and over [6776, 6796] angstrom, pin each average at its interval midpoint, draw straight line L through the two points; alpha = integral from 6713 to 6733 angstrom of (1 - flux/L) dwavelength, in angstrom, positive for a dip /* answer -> 0.9 angstrom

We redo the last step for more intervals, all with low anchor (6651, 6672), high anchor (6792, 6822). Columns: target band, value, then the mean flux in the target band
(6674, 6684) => 0.90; 3.3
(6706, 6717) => 0.14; 3.56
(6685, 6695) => 0.09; 3.59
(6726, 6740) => 0.01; 3.59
